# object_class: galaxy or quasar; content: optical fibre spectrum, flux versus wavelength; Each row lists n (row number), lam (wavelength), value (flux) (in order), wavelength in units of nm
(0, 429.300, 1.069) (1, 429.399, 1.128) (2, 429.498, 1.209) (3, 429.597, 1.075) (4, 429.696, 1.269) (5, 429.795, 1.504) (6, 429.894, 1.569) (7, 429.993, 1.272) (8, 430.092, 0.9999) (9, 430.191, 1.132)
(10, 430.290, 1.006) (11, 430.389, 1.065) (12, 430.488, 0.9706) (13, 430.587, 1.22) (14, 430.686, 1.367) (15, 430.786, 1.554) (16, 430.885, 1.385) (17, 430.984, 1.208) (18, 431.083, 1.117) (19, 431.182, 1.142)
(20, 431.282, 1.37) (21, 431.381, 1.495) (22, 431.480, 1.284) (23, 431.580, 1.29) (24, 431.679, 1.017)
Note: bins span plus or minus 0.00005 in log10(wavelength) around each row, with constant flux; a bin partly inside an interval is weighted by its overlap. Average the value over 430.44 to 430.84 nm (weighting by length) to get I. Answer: 1.28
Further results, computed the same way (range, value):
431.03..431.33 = 1.21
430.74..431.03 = 1.38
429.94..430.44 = 1.1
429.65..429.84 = 1.39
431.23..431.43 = 1.43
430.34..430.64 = 1.09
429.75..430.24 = 1.29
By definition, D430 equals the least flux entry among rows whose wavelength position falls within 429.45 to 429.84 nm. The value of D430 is 1.075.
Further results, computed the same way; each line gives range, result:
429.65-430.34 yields 0.9999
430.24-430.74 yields 0.9706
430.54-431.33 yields 1.117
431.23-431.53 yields 1.284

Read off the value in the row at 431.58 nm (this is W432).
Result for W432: 1.29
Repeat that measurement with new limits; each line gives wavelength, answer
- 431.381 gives 1.495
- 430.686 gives 1.367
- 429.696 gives 1.269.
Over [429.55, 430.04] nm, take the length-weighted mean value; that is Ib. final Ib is 1.34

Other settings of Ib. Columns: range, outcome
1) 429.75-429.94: 1.54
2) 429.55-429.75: 1.18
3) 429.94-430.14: 1.14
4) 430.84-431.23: 1.21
